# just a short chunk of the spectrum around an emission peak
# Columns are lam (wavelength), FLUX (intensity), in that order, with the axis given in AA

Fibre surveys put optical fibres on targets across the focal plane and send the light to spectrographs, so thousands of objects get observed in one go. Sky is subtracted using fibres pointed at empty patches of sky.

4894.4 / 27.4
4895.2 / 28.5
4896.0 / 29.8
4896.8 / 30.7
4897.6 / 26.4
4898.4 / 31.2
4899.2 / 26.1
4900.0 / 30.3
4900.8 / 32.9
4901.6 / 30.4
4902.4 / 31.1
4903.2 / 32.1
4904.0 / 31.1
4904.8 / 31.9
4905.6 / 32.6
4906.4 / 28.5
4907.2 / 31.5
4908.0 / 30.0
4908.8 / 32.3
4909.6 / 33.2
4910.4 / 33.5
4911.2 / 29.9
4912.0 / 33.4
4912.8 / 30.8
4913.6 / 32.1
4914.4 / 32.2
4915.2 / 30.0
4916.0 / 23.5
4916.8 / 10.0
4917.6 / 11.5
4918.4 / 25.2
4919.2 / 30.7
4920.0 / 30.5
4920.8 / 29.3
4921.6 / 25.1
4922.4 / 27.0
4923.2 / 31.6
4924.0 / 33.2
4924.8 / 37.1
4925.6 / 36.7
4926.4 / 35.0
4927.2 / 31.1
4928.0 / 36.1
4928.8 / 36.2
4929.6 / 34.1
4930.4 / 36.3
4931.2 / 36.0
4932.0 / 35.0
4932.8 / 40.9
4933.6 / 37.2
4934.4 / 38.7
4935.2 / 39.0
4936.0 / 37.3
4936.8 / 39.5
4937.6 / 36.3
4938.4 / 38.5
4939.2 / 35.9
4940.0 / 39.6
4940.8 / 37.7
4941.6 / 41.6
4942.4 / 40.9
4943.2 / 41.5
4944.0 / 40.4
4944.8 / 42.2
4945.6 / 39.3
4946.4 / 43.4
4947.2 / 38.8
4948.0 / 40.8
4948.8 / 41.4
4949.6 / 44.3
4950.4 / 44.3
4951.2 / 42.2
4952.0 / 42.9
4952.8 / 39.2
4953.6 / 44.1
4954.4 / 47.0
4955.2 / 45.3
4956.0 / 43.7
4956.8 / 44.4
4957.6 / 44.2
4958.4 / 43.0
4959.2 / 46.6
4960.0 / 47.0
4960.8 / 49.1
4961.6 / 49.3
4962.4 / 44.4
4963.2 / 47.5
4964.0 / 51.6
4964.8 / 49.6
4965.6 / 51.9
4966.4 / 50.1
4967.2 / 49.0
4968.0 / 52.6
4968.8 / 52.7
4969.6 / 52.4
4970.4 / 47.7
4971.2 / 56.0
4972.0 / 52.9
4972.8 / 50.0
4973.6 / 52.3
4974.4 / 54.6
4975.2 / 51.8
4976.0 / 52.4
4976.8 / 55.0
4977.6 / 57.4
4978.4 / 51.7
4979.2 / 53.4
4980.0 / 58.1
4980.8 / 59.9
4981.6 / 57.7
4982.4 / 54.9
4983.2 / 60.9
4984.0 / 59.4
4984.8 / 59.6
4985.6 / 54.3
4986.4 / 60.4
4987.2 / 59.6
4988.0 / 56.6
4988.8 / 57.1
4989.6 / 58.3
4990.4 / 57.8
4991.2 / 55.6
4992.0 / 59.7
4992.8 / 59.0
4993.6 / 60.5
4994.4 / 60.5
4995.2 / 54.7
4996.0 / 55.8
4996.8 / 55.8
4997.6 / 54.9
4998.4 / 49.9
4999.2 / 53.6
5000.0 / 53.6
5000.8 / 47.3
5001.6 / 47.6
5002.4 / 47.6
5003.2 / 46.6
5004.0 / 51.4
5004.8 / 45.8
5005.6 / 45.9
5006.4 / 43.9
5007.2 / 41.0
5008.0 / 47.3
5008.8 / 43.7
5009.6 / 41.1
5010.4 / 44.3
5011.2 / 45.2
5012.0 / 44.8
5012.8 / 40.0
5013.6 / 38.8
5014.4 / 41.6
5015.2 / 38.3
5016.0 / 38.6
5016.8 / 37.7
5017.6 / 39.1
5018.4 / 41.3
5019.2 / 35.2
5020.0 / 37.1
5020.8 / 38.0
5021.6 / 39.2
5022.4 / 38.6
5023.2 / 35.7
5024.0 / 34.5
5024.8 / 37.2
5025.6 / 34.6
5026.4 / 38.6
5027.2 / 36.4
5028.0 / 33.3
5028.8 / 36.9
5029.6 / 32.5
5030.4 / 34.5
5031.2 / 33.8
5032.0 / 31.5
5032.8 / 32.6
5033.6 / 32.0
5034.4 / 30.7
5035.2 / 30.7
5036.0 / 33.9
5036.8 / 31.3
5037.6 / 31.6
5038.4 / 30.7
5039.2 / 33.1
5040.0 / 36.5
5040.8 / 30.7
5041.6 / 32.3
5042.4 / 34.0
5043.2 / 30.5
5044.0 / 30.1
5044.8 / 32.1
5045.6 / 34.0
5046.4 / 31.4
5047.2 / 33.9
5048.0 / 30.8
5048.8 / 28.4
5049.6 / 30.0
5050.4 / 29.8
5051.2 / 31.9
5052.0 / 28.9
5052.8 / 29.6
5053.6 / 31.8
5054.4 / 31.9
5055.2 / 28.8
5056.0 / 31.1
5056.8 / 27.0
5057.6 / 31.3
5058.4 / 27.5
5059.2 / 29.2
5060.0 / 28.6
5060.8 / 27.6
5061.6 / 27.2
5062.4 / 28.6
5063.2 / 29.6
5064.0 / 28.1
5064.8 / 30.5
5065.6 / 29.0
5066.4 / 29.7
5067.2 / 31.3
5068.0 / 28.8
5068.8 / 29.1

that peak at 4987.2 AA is C IV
